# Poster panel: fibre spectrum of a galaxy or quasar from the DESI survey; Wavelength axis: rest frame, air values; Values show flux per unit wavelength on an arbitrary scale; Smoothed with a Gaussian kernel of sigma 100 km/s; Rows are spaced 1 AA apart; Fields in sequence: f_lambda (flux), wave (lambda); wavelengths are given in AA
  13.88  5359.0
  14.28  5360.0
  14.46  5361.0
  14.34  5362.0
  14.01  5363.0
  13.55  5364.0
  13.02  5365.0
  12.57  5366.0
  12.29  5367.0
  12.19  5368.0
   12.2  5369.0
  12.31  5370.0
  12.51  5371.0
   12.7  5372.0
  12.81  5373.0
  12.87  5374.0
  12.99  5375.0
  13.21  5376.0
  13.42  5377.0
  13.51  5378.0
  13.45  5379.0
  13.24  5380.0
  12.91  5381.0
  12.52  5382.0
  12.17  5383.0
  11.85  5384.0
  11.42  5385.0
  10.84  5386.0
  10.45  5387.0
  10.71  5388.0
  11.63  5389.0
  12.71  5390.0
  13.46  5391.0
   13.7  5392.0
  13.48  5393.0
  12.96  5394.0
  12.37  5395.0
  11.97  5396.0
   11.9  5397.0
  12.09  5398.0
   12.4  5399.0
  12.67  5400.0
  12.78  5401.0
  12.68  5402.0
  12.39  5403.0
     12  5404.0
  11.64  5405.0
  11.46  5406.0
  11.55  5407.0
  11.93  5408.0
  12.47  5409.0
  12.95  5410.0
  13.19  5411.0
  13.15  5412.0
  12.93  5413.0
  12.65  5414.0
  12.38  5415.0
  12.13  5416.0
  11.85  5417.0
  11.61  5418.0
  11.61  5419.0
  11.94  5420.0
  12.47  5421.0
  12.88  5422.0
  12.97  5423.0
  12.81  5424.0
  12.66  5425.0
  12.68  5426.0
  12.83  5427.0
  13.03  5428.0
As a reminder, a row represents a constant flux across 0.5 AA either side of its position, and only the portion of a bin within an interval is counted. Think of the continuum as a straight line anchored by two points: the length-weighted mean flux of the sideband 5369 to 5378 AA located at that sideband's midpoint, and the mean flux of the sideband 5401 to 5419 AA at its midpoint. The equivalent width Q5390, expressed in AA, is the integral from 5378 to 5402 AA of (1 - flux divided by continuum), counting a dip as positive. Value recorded 0.4 AA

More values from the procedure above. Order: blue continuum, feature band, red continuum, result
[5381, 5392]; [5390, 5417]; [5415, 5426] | -0.9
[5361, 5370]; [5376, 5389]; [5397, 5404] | 0.5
